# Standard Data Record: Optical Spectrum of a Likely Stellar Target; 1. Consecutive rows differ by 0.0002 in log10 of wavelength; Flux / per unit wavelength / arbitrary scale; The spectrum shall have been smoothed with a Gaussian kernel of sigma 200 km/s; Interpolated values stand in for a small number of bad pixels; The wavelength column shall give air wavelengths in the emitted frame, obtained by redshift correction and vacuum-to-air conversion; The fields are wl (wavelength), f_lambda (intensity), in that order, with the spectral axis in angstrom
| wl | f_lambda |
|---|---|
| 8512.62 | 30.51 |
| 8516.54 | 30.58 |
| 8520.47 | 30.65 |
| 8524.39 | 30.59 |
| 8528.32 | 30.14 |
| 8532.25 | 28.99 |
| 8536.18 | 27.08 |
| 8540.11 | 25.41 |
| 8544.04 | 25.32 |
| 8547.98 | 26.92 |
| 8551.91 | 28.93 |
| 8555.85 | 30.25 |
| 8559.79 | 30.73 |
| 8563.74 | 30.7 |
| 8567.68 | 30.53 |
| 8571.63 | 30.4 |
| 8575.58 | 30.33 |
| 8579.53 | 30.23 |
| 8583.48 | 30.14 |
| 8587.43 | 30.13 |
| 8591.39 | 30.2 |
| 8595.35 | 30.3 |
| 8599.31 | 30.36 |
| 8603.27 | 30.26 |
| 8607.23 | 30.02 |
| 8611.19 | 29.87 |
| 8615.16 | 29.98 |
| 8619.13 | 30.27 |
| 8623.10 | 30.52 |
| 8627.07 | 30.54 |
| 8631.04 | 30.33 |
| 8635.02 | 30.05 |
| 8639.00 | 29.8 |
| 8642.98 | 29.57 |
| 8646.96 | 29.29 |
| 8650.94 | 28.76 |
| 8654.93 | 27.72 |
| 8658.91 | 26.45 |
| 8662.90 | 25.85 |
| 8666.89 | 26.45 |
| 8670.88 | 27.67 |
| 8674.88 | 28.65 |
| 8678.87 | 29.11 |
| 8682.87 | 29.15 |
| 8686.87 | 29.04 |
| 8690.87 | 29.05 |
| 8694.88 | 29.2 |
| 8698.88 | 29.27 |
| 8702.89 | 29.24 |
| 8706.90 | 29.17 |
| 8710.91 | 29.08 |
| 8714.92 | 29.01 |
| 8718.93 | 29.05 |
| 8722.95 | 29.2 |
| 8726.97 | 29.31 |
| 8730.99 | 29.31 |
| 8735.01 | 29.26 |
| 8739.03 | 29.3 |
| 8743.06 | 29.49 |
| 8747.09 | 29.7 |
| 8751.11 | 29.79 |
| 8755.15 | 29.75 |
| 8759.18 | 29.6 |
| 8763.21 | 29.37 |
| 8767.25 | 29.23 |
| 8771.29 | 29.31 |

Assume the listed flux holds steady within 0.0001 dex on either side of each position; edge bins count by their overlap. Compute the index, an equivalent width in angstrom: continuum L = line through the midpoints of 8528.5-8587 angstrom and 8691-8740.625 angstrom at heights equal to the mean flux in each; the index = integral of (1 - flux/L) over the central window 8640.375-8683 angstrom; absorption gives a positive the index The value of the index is 1.6 angstrom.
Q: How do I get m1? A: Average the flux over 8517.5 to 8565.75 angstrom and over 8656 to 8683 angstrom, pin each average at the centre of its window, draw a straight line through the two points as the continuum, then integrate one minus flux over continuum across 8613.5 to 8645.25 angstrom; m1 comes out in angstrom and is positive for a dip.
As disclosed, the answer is -2.5 angstrom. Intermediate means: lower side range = 28.8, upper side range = 27.5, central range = 30.1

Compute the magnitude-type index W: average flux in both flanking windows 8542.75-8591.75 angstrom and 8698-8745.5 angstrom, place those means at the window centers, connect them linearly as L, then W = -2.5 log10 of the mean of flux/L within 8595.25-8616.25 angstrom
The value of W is -0.022 mag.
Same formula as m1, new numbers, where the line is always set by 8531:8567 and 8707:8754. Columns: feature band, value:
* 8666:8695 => 0.5 angstrom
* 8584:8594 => -0.6 angstrom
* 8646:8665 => 0.9 angstrom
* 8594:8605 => -0.7 angstrom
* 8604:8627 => -1.2 angstrom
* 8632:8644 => -0.4 angstrom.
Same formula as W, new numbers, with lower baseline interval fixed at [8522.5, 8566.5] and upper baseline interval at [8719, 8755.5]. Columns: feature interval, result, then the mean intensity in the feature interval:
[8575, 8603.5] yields -0.05 mag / 30.2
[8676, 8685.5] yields 0.00 mag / 29.1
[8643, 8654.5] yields 0.01 mag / 28.9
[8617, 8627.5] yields -0.05 mag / 30.4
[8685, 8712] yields 0.00 mag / 29.1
